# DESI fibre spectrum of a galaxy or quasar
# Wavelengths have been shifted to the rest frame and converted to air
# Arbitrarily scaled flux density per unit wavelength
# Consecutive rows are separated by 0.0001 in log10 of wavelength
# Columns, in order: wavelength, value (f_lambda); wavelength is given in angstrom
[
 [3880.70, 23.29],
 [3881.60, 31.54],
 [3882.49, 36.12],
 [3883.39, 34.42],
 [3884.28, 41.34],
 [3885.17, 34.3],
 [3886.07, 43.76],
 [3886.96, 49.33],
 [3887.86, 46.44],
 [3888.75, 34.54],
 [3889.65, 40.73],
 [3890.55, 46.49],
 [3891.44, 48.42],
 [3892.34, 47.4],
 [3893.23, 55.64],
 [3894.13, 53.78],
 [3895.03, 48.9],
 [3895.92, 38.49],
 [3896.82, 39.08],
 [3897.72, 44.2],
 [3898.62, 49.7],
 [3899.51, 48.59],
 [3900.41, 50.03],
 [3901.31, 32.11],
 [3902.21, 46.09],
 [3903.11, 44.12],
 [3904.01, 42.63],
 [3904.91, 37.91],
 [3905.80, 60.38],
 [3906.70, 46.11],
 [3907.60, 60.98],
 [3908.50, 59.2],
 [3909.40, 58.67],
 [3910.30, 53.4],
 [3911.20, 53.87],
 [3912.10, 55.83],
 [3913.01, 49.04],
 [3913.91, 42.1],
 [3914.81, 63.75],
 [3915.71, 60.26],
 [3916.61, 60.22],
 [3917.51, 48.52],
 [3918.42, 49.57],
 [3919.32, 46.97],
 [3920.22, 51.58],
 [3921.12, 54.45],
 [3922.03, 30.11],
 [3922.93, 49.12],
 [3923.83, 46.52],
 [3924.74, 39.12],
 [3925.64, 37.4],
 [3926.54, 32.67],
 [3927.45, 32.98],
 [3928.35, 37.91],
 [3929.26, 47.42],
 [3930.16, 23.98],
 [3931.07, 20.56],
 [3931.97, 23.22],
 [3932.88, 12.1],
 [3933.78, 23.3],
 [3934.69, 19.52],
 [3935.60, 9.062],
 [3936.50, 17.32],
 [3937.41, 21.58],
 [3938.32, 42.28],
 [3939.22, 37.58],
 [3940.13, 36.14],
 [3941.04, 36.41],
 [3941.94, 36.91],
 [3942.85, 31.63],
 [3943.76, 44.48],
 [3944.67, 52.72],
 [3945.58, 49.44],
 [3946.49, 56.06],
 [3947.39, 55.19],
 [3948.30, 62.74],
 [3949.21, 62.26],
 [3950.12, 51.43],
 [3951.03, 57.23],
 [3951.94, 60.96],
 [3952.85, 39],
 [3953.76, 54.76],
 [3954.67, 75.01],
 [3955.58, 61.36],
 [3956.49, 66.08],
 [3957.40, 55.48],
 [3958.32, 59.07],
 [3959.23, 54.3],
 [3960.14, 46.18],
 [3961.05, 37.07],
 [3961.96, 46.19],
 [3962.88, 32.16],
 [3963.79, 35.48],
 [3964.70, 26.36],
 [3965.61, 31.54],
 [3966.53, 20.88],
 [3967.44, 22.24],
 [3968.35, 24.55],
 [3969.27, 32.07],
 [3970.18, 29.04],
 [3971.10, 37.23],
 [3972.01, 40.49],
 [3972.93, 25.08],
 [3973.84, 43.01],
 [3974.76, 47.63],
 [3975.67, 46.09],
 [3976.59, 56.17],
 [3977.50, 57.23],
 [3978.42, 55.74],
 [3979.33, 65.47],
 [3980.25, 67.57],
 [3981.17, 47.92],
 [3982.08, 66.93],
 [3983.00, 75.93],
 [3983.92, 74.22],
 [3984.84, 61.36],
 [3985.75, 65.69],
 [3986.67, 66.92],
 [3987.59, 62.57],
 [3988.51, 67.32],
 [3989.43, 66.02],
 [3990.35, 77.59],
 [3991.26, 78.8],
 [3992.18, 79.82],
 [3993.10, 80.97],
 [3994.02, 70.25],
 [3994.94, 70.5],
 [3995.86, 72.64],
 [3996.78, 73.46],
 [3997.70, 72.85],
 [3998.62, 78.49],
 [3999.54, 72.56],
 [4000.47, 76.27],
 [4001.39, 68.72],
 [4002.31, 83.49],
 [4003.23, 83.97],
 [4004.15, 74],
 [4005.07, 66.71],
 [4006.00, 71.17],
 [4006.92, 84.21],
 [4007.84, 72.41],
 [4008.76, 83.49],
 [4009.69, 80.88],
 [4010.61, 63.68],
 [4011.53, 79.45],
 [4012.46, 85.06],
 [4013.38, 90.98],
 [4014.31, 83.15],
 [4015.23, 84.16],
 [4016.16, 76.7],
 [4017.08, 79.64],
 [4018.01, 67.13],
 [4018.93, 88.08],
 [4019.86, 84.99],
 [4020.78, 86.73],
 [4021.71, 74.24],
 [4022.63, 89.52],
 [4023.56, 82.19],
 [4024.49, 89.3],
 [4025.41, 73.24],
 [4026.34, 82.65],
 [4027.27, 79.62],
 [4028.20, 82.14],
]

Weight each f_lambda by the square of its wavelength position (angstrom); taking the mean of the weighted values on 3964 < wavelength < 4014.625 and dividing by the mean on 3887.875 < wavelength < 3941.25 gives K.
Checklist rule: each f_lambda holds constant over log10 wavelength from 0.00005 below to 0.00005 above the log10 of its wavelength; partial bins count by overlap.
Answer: 1.54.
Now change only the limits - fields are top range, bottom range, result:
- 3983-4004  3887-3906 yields 1.69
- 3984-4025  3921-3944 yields 2.48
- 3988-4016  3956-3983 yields 1.74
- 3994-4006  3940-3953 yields 1.54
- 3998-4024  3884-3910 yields 1.79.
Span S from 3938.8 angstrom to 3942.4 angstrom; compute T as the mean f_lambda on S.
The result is 36.7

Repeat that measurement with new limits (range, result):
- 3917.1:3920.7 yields 49.2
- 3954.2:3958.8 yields 63.3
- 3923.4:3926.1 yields 41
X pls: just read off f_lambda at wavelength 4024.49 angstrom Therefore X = 89.3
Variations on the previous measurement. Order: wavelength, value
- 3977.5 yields 57.23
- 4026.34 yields 82.65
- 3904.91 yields 37.91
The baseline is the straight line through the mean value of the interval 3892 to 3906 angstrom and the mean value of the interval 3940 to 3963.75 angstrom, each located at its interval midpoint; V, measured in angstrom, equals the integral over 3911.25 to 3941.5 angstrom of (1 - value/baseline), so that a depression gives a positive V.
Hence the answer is 6.2 angstrom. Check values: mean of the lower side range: 45.9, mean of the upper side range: 50.7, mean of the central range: 38.3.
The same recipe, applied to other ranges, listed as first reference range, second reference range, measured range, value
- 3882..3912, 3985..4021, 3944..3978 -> 9.4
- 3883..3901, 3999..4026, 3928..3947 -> 8.4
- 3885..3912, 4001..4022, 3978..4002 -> 1.0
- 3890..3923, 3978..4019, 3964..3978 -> 6.4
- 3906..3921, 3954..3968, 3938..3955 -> -0.8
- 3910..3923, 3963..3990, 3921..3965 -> 7.5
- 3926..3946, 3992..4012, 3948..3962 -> -3.9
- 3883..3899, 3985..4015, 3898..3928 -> 1.2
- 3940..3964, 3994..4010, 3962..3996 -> 6.2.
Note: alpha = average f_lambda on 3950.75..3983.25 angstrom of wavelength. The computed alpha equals 47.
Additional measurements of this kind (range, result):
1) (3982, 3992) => 69.8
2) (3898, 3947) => 42.1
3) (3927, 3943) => 28.3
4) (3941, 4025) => 62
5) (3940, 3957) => 52.4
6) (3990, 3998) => 75.3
